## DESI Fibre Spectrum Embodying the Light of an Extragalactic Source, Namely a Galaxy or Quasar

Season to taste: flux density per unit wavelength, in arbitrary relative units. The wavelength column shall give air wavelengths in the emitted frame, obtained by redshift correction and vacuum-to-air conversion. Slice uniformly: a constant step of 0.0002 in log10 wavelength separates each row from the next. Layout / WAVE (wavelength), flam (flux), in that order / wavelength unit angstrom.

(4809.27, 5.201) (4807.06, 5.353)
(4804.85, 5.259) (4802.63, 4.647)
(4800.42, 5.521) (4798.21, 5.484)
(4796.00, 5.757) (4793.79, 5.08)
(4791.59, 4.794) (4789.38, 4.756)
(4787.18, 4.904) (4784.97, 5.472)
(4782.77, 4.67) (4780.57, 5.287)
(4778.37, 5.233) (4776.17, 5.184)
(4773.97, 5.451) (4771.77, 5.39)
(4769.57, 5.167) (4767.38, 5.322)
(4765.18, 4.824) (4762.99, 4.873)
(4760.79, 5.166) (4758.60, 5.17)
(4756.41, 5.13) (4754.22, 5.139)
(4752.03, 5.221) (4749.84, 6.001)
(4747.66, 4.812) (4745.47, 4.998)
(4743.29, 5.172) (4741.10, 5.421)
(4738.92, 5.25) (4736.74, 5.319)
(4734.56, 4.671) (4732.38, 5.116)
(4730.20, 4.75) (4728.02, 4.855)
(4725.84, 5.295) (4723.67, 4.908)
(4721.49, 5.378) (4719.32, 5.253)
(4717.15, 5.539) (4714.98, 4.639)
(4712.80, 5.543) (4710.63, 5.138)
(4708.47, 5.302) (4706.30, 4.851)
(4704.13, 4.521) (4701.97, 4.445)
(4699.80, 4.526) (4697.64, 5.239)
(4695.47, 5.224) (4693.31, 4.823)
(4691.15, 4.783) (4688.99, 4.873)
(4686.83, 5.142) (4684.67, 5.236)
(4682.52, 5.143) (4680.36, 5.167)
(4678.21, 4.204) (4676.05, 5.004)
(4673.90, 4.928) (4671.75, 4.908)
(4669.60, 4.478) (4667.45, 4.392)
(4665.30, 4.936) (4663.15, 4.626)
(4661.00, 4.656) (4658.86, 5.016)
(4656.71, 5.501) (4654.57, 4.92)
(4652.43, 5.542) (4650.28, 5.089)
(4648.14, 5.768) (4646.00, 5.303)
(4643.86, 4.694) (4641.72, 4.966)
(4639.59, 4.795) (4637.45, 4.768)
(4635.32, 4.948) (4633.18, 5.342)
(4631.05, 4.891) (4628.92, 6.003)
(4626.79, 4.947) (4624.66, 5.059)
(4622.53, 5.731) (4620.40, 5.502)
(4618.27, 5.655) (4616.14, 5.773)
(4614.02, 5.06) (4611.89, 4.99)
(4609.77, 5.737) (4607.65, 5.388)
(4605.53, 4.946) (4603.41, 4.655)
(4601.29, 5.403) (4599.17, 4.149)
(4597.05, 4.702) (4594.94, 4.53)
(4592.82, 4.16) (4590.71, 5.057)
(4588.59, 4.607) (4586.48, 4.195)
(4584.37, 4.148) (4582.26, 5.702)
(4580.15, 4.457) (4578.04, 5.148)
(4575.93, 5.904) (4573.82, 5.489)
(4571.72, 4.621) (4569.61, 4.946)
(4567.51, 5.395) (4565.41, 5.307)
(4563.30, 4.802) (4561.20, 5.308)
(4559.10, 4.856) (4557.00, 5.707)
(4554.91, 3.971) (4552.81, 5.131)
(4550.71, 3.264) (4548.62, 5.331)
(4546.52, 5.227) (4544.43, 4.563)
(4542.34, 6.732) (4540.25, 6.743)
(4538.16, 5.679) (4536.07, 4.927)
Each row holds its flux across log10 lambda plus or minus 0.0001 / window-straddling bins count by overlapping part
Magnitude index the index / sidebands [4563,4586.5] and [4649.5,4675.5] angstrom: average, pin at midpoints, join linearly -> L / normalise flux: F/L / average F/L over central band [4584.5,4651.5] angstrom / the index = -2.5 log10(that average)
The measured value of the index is -0.014 mag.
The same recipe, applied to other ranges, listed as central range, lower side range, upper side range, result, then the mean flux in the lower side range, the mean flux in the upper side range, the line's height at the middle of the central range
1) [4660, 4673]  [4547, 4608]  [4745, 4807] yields 0.08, 4.87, 5.17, 5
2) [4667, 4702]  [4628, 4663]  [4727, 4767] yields 0.05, 5.12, 5.11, 5.12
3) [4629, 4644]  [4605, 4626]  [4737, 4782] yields 0.08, 5.39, 5.21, 5.36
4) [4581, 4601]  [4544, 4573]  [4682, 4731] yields 0.07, 4.9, 5.02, 4.93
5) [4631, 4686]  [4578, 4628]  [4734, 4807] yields 0.02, 4.99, 5.17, 5.05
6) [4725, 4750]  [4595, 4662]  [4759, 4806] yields 0.01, 5.15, 5.15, 5.15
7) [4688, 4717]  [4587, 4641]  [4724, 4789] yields 0.04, 5.06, 5.14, 5.11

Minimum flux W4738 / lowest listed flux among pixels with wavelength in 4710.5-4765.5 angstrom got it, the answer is 4.639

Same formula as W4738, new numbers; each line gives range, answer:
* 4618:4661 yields 4.656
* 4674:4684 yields 4.204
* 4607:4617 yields 4.99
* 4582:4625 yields 4.148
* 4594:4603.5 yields 4.149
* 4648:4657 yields 4.92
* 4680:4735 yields 4.445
